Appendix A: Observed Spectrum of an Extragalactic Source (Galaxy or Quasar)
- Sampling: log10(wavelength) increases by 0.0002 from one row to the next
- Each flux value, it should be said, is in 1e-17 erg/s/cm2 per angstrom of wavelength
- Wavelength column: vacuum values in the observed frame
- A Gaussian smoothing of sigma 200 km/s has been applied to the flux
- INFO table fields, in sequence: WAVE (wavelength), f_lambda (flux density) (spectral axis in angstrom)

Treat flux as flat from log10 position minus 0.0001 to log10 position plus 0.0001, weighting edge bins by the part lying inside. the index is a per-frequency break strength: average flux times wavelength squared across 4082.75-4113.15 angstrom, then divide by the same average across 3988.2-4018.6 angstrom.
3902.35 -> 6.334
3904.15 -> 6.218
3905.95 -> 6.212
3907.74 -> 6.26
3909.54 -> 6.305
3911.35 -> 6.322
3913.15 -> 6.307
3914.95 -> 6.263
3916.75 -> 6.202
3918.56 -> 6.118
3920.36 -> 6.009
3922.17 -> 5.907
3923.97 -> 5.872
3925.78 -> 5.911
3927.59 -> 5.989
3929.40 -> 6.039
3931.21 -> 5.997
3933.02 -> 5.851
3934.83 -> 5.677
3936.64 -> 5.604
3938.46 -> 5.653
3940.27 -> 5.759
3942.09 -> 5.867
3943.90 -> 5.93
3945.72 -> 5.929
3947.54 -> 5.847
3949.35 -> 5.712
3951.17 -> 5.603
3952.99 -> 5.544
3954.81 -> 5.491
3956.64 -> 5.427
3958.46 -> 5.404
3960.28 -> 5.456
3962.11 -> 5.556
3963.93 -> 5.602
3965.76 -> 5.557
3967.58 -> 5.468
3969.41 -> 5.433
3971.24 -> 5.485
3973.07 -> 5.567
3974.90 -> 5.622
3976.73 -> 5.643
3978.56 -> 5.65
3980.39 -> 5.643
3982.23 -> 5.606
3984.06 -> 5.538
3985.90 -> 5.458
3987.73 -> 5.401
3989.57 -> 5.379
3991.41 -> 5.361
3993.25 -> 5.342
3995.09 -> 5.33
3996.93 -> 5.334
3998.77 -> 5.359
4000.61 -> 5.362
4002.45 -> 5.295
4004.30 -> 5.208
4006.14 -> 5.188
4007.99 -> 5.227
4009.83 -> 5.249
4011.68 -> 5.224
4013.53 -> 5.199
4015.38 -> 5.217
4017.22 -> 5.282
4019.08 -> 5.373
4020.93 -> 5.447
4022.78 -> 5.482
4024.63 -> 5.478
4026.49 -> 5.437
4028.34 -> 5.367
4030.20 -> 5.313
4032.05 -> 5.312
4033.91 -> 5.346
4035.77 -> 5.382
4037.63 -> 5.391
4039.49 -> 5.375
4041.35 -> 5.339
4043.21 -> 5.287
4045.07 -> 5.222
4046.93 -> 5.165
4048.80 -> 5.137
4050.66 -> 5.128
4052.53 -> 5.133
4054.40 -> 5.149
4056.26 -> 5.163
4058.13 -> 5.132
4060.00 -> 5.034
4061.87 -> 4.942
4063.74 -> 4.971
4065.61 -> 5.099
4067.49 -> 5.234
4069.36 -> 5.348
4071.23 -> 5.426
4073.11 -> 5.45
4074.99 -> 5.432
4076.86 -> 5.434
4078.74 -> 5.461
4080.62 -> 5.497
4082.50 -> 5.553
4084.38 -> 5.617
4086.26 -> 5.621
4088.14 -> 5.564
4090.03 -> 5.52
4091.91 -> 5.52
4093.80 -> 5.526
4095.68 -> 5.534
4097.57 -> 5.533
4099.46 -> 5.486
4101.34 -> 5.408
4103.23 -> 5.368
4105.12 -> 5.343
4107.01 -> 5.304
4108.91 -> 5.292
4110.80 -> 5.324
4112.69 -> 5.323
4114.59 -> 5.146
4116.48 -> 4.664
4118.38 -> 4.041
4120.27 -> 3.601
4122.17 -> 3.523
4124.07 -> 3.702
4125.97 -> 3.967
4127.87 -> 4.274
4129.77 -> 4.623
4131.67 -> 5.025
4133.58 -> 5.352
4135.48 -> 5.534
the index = 1.08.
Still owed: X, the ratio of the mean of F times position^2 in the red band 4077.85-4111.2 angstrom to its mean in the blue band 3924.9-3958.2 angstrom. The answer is 1.0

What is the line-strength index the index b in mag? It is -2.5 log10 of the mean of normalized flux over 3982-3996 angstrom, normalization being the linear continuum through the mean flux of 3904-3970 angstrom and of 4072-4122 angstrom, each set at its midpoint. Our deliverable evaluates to 0.05 mag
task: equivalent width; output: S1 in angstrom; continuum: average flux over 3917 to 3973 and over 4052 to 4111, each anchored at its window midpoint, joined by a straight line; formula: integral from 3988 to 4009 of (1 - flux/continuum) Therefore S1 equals 1.0 angstrom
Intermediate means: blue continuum 5.73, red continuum 5.36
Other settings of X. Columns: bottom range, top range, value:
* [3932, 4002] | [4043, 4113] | 1.01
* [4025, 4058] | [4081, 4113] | 1.06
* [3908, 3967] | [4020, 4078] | 0.96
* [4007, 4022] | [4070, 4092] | 1.08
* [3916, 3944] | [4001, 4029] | 0.94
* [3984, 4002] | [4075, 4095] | 1.08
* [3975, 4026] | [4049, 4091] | 1.02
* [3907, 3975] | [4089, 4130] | 0.92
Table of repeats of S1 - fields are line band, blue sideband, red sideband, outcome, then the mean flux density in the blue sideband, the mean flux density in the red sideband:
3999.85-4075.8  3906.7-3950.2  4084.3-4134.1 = 1.6 angstrom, 5.97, 4.99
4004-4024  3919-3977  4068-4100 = 1.1 angstrom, 5.7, 5.5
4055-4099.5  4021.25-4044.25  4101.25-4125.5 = -3.2 angstrom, 5.38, 4.73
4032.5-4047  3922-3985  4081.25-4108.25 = 0.6 angstrom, 5.68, 5.49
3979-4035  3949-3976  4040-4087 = 0.6 angstrom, 5.52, 5.28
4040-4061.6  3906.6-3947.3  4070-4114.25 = 1.6 angstrom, 5.99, 5.45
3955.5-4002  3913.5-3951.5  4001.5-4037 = 0.9 angstrom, 5.9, 5.32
